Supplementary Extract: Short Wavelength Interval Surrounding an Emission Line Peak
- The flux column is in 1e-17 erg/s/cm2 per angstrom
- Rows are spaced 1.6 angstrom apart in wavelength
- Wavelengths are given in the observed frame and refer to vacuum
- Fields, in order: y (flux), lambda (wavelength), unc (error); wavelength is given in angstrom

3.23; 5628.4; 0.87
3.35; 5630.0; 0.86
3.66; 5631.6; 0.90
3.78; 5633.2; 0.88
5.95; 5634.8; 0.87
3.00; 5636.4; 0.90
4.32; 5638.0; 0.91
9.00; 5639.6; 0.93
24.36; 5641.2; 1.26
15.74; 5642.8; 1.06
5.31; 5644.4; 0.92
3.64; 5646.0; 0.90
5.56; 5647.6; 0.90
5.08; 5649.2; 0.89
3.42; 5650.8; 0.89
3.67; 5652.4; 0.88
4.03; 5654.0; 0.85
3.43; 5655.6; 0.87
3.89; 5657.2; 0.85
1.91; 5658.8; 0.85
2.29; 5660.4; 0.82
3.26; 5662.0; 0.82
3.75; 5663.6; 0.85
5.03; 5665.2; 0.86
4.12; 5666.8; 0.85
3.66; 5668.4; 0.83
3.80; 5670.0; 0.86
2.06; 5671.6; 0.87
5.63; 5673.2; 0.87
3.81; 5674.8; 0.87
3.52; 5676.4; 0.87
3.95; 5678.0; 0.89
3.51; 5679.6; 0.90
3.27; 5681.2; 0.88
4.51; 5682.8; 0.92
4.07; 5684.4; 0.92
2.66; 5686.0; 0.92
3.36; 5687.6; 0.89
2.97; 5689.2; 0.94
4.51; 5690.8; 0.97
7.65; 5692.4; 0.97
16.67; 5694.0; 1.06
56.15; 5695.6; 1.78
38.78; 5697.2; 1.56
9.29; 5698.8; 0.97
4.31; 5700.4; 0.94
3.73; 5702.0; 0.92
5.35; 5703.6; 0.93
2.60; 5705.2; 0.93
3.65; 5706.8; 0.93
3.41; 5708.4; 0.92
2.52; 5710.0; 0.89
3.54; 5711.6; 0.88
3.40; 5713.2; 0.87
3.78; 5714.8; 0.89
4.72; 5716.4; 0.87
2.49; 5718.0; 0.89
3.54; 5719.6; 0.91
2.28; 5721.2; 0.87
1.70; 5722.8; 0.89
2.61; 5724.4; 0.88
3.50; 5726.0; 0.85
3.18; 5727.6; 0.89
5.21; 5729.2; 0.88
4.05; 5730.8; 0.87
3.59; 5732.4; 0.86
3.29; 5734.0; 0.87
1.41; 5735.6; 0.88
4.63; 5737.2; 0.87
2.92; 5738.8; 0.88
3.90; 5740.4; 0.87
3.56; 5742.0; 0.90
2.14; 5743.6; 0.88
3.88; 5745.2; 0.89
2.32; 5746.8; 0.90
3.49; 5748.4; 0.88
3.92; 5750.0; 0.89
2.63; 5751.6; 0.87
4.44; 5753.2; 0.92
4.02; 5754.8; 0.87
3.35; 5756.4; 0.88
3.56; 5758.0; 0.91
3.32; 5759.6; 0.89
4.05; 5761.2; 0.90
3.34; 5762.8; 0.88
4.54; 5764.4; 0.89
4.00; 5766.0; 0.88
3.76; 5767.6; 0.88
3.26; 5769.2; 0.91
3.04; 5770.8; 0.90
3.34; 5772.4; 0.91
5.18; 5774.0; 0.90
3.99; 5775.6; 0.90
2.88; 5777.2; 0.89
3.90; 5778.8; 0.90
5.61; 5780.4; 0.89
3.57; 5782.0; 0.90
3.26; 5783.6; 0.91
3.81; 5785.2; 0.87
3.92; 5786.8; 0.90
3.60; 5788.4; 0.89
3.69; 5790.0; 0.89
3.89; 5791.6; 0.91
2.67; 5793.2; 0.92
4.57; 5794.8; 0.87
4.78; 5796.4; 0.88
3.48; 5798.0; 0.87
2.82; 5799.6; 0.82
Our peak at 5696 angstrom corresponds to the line [O III]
